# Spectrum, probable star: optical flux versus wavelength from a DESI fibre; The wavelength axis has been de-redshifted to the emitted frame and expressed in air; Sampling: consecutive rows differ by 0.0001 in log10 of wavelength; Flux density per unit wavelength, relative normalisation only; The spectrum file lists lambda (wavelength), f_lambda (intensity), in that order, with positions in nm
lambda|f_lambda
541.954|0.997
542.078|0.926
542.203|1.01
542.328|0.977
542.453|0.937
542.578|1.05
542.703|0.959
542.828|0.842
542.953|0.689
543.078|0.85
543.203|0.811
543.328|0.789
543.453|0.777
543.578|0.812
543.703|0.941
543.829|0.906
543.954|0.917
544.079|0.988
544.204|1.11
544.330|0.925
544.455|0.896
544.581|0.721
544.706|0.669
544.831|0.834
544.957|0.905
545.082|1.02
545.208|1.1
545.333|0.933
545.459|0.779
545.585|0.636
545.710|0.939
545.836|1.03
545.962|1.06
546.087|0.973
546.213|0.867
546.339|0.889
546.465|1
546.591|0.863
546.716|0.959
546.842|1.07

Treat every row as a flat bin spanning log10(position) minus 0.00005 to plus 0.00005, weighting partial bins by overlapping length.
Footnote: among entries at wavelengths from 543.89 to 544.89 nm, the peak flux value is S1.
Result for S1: 1.11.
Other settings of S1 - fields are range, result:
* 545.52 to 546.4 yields 1.06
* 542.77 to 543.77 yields 0.941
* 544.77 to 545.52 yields 1.1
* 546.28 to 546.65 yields 1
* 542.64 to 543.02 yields 0.959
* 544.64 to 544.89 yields 0.834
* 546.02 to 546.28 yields 0.973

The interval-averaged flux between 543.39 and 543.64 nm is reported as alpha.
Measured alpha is 0.795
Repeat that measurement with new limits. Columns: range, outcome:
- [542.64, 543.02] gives 0.83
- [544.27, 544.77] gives 0.803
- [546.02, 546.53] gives 0.933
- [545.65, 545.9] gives 0.983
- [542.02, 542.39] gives 0.971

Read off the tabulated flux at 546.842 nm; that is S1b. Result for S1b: 1.07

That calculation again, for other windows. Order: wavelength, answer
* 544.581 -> 0.721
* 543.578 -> 0.812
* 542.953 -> 0.689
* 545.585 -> 0.636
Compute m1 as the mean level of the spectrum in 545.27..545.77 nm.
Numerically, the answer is 0.822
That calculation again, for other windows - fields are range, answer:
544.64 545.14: 0.856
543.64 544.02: 0.922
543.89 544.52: 0.966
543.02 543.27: 0.83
